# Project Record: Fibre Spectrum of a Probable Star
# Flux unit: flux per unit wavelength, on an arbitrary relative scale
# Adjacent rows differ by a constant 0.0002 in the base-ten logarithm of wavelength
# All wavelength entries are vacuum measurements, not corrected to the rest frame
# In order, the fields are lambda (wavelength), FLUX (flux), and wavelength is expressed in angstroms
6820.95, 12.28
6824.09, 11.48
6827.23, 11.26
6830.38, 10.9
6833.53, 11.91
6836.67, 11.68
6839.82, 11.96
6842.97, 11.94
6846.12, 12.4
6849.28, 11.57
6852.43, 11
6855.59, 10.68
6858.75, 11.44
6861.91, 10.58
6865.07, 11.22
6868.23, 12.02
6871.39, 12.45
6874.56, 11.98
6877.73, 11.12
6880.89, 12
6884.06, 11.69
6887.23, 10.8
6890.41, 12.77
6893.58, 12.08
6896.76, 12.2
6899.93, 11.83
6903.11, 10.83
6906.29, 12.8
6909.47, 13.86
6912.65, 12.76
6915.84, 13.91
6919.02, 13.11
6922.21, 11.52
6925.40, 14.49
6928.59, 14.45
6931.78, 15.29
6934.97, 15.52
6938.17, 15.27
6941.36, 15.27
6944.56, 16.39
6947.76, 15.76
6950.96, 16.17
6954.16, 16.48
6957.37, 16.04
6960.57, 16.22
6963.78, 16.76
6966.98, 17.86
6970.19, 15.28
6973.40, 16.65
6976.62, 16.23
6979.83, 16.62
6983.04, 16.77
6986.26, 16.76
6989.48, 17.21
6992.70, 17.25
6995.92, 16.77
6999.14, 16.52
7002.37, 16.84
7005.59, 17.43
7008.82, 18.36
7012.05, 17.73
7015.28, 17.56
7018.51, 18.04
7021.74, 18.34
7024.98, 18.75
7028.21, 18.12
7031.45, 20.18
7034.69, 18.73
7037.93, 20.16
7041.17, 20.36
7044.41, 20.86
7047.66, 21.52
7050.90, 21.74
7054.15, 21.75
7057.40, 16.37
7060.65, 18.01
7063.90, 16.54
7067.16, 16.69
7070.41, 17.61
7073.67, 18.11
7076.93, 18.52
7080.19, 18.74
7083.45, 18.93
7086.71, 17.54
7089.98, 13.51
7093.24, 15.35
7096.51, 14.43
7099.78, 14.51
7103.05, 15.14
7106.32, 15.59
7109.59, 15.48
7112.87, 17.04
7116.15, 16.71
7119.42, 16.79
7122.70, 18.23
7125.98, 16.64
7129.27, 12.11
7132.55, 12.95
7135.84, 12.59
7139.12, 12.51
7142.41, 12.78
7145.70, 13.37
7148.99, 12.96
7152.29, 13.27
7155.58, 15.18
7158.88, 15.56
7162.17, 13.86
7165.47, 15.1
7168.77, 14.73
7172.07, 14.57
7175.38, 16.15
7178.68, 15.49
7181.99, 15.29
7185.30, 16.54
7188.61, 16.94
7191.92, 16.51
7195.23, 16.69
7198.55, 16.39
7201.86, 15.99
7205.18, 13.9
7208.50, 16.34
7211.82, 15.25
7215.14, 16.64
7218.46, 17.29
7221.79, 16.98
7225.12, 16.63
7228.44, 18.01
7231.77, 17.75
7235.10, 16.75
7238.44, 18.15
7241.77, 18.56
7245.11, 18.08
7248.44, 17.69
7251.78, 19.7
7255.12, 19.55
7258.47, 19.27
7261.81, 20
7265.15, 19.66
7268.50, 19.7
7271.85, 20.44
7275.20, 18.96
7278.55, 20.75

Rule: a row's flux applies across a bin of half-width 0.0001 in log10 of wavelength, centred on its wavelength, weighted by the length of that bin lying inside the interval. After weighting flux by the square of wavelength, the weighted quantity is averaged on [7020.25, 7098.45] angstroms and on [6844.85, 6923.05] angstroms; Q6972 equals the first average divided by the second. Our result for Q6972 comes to 1.61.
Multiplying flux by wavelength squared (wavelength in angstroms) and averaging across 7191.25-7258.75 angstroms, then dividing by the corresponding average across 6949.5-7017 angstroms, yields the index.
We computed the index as 1.1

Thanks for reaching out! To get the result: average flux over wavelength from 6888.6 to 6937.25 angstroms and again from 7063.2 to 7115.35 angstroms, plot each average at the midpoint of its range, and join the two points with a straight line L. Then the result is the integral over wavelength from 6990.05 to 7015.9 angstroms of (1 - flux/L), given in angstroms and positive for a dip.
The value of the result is -4.2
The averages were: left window 13.2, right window 16.5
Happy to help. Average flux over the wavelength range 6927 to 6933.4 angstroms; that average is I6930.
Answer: 14.9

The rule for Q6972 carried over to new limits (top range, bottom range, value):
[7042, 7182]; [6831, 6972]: 1.29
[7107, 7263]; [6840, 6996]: 1.25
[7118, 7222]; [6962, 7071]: 0.88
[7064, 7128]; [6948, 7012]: 1.02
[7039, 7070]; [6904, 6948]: 1.41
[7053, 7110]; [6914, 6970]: 1.14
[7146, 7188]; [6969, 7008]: 0.94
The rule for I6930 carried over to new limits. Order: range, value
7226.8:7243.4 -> 17.8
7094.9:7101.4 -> 14.5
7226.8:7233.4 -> 17.9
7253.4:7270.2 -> 19.6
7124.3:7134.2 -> 13.9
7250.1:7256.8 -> 19.6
